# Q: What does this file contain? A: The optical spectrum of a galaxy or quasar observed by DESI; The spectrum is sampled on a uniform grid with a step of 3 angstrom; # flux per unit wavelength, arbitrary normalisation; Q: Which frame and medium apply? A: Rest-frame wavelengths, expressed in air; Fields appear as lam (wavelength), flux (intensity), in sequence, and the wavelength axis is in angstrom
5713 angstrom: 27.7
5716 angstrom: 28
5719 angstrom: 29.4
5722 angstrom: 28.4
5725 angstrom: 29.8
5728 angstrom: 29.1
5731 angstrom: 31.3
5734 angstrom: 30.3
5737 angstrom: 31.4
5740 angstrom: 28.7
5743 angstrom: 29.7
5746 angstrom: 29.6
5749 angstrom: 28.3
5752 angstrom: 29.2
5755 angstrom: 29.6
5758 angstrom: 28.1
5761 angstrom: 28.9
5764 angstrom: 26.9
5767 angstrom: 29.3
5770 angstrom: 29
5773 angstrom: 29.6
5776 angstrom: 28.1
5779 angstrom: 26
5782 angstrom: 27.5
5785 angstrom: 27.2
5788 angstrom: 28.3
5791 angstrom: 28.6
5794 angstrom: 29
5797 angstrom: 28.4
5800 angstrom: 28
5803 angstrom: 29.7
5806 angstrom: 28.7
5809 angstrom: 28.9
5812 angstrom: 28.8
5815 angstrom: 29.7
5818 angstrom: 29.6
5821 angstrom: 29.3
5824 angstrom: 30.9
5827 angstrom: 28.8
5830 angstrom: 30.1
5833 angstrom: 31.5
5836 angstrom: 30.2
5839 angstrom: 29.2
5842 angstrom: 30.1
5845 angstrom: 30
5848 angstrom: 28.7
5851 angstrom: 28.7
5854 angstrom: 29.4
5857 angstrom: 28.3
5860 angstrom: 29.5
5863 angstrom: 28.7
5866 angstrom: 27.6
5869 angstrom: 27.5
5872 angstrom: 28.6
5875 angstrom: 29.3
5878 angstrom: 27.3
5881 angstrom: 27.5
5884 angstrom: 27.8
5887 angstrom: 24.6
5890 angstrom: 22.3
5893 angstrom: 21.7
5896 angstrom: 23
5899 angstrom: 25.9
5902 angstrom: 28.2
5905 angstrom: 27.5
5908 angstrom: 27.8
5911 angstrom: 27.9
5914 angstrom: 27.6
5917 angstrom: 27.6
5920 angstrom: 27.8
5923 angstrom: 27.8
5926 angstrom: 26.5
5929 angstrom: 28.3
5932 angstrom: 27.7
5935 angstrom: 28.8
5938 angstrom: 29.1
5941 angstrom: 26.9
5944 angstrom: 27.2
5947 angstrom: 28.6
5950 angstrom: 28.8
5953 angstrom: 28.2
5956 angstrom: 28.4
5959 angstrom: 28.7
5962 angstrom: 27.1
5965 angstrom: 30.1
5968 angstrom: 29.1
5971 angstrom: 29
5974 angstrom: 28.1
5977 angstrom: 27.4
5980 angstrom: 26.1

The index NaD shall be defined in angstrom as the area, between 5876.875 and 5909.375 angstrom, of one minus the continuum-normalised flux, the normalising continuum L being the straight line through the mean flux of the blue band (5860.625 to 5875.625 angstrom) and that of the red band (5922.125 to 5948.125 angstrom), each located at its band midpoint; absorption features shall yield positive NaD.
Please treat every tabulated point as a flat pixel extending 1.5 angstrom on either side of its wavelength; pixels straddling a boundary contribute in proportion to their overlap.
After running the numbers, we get 2.79 angstrom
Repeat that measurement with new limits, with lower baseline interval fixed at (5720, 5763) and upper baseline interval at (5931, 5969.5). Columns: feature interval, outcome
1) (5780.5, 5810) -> 0.7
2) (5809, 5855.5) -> -1.1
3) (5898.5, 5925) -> 0.9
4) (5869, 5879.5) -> 0.2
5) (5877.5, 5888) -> 0.7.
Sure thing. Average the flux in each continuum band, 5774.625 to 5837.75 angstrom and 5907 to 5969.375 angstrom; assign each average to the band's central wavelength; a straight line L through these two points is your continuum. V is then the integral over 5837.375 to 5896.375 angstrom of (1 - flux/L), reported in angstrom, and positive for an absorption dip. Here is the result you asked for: 2.0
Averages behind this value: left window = 28.9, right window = 28.1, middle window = 27.6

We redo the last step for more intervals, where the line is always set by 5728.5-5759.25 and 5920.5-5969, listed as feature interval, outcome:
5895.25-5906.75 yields 0.85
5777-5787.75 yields 0.81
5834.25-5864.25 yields -0.45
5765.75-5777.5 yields 0.17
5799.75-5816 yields 0.08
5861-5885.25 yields 0.53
